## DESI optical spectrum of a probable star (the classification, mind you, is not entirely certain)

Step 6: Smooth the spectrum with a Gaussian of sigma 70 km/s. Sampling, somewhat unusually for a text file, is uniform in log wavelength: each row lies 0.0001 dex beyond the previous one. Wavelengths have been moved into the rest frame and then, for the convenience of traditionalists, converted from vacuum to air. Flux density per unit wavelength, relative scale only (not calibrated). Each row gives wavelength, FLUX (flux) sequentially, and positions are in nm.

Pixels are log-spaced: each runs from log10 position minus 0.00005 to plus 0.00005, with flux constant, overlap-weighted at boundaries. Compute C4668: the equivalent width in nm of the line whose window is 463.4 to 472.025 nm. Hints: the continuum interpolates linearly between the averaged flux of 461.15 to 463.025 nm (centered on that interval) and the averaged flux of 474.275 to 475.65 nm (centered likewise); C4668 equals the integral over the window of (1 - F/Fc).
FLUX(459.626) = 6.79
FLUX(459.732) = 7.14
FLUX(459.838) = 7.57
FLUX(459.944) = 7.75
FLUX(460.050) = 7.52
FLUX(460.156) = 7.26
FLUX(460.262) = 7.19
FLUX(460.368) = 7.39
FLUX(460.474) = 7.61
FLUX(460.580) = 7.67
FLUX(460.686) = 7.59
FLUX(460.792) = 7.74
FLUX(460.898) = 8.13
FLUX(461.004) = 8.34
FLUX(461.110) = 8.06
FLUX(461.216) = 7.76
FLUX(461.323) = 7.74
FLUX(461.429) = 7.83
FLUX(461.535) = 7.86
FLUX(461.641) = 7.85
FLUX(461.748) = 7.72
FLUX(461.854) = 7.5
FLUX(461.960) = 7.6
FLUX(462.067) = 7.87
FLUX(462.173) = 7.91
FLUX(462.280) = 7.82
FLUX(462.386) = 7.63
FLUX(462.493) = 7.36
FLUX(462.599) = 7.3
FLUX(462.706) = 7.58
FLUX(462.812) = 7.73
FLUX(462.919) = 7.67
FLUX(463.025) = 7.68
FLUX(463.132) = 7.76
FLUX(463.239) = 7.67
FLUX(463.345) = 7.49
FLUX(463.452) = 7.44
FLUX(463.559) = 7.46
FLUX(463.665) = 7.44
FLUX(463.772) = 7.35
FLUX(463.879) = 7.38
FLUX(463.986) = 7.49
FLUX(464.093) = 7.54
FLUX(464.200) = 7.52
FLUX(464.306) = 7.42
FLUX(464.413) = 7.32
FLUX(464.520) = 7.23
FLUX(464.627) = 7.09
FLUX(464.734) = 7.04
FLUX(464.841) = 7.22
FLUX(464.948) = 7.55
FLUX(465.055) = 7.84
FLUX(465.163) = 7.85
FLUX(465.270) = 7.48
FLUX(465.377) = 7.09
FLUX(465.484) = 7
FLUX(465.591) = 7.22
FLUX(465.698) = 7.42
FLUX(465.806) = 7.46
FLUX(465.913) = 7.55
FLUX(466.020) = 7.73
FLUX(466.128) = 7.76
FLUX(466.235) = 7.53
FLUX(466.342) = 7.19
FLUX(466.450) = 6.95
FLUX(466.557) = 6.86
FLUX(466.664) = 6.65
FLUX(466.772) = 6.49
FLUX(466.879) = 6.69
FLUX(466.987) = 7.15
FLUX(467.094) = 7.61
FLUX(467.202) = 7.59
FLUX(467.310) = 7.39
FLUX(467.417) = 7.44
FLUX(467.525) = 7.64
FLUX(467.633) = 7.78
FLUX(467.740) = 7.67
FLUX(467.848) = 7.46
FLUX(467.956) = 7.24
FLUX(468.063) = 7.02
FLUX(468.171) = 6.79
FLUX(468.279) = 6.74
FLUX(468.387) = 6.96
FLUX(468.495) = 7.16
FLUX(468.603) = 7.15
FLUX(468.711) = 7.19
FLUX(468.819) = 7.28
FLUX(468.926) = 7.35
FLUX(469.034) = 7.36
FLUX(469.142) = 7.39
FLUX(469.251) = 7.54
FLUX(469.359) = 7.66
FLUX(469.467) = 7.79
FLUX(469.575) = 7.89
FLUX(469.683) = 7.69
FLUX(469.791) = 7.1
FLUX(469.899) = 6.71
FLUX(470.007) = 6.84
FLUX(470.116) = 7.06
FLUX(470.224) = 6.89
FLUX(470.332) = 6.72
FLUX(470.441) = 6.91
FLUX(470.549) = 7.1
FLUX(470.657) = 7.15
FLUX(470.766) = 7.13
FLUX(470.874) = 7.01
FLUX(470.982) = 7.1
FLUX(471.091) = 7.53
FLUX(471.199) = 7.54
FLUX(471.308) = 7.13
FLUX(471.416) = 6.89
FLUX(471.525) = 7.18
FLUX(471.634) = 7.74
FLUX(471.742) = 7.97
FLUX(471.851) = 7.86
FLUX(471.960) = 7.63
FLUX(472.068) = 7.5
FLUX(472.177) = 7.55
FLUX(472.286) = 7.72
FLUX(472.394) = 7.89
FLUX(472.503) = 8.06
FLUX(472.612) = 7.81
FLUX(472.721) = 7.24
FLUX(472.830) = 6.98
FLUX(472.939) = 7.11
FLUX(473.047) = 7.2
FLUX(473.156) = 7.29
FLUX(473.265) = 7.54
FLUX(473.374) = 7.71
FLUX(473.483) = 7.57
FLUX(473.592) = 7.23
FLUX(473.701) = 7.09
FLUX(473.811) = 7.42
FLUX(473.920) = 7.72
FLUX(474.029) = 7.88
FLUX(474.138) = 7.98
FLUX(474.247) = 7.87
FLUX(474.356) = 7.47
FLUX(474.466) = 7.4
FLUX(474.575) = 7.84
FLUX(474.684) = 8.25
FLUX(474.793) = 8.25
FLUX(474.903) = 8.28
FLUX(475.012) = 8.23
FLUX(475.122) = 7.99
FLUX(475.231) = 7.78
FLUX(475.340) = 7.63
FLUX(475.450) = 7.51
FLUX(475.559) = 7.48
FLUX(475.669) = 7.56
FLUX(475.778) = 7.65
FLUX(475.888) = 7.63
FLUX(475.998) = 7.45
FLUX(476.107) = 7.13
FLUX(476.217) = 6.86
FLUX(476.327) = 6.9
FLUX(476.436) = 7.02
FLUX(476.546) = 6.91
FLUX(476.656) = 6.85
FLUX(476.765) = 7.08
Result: 0.50 nm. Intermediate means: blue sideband 7.69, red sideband 7.83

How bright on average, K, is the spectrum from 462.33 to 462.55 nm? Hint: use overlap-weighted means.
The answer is 7.51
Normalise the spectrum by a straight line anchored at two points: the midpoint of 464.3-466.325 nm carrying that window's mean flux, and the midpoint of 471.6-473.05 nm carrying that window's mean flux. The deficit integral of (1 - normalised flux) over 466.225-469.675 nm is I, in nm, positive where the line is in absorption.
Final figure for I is 0.097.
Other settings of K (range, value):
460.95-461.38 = 7.97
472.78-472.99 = 7.04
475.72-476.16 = 7.47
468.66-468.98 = 7.29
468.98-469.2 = 7.35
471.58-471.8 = 7.86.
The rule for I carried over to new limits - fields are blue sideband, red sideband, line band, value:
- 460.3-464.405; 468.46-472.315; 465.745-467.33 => 0.05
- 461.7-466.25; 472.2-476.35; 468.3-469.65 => 0.03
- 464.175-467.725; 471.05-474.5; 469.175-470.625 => 0.04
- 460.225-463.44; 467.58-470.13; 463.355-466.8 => 0.08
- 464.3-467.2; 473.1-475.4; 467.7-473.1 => 0.15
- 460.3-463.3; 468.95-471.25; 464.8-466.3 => 0.01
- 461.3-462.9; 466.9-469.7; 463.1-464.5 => 0.02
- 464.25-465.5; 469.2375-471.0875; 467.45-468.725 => 0.00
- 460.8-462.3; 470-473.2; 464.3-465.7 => 0.06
